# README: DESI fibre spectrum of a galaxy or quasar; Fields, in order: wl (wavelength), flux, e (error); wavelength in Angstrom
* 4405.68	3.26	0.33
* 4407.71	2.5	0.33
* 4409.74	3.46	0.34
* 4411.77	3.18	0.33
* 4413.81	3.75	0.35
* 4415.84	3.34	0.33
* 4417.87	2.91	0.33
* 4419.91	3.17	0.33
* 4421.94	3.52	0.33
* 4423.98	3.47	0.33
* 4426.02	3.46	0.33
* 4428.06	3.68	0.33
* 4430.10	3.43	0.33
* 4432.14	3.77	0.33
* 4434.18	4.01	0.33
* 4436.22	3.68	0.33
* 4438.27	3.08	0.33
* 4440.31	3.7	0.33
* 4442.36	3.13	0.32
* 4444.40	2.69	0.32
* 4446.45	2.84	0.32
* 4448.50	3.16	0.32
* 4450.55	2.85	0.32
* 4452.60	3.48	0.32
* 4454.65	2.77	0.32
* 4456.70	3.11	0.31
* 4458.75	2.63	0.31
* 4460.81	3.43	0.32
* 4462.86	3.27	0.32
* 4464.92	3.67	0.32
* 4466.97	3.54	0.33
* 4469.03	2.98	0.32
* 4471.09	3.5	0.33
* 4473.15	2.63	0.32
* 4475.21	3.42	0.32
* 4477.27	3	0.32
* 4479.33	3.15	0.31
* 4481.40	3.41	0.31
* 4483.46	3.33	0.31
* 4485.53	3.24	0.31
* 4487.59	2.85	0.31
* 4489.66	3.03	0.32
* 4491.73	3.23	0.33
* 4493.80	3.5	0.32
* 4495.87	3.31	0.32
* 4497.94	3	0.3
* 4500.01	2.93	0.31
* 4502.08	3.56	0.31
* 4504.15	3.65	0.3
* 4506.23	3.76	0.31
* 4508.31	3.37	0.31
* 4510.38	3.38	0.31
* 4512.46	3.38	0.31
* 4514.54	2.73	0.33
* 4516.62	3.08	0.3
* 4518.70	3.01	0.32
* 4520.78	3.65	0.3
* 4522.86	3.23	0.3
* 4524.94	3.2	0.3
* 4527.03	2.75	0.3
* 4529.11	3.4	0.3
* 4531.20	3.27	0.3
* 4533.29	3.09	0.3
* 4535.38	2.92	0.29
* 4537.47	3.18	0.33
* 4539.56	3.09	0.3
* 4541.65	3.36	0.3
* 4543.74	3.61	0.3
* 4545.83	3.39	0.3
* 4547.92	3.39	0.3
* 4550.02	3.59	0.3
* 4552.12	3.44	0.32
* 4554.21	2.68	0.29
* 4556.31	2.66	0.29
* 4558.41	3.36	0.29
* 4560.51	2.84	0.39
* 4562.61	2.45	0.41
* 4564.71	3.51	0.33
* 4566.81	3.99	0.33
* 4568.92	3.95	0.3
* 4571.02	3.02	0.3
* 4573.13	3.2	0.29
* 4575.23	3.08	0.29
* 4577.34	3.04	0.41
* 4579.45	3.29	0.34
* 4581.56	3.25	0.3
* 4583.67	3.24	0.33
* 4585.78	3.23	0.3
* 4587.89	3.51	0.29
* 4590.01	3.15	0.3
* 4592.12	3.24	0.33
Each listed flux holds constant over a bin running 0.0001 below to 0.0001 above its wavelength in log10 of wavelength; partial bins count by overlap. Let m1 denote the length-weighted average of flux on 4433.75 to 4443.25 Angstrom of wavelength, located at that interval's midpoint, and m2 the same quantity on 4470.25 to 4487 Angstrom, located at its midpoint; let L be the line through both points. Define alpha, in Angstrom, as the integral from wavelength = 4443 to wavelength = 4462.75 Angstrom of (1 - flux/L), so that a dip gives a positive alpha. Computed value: 2.2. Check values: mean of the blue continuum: 3.49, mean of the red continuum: 3.2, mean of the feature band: 3.01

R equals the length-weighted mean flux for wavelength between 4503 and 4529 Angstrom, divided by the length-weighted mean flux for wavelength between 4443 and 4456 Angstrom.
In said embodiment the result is 1.1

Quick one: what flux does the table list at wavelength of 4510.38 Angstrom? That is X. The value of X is 3.38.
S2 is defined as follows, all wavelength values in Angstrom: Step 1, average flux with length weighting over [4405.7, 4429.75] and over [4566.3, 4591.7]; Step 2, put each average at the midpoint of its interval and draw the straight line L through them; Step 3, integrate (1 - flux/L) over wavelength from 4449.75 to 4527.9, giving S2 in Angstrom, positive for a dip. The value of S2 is 2.4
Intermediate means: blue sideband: 3.31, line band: 3.21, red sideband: 3.31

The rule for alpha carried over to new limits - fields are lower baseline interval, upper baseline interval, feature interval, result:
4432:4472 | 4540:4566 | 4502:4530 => -0.6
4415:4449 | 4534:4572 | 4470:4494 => 1.0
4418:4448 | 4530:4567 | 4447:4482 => 1.7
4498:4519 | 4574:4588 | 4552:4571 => 0.3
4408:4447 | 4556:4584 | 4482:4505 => 0.4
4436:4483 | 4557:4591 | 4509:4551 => -0.2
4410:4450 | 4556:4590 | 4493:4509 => -0.4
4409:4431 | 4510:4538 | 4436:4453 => 1.0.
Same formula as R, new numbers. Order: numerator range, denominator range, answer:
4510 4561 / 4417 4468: 0.97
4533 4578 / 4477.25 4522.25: 0.99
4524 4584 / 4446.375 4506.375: 1.00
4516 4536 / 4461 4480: 0.97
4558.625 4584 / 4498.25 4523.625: 0.98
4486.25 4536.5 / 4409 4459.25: 0.98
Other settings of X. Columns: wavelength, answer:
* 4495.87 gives 3.31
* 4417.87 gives 2.91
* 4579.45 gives 3.29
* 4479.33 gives 3.15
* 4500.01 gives 2.93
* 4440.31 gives 3.7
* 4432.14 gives 3.77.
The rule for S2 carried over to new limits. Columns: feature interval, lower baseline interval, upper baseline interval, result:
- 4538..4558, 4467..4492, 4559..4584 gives -0.17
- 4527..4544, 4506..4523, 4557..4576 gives 0.38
